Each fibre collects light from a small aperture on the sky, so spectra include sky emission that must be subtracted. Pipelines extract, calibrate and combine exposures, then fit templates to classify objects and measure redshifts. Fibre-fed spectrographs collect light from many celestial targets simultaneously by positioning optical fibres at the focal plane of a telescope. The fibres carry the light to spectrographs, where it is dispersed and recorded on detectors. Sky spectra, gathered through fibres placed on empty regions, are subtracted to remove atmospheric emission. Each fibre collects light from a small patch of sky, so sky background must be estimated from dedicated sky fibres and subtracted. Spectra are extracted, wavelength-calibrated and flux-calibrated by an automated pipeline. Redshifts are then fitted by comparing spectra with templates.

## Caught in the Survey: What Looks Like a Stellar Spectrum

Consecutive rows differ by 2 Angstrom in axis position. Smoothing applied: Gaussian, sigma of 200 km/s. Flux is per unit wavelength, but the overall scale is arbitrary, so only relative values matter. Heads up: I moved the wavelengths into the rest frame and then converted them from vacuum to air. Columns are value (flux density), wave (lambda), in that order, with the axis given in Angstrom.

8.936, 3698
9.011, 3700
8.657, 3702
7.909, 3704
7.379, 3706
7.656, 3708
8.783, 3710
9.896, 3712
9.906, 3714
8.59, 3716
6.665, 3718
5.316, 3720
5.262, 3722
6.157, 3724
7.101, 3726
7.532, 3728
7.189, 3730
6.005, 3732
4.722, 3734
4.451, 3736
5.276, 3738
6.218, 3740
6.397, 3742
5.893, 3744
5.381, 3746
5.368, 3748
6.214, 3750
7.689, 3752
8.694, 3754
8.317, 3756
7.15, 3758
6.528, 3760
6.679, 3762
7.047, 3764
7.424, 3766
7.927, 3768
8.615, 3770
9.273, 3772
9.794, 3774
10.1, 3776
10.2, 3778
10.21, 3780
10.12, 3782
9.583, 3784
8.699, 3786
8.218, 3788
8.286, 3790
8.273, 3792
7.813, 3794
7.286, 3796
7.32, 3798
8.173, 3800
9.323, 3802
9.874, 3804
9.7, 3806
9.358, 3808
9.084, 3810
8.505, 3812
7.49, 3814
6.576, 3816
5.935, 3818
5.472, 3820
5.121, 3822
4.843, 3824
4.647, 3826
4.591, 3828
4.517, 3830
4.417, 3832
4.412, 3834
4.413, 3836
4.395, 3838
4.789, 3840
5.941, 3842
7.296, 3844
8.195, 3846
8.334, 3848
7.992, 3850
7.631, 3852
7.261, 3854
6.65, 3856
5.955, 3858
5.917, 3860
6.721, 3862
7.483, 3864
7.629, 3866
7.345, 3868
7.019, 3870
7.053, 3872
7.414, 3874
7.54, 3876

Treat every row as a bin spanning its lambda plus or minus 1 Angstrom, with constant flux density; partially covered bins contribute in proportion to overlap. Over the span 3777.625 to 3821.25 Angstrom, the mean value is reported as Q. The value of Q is 8.39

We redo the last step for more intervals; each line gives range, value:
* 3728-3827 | 7.52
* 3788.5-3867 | 6.87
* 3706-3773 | 7.02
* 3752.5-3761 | 7.67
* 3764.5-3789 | 9.14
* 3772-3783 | 10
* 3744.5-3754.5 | 6.53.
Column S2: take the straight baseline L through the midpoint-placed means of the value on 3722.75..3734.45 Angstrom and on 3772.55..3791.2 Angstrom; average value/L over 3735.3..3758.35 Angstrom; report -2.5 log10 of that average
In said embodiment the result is 0.18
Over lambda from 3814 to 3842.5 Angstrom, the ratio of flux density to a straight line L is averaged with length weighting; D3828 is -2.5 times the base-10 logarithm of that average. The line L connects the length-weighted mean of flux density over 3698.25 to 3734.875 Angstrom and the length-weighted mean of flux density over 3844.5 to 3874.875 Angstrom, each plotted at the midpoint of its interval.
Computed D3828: 0.393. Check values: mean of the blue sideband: 7.47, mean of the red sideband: 7.24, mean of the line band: 5.08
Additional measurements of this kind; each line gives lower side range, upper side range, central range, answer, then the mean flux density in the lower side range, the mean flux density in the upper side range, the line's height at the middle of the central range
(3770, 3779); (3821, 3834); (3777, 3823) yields -0.15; 9.71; 4.67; 7.28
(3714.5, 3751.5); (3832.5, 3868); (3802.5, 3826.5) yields -0.14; 6.17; 6.52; 6.42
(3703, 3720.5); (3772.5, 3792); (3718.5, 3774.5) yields 0.28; 8.09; 9.4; 8.74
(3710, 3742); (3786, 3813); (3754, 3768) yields 0.04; 6.74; 8.56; 7.61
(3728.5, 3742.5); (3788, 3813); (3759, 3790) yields -0.16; 5.79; 8.57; 7.46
